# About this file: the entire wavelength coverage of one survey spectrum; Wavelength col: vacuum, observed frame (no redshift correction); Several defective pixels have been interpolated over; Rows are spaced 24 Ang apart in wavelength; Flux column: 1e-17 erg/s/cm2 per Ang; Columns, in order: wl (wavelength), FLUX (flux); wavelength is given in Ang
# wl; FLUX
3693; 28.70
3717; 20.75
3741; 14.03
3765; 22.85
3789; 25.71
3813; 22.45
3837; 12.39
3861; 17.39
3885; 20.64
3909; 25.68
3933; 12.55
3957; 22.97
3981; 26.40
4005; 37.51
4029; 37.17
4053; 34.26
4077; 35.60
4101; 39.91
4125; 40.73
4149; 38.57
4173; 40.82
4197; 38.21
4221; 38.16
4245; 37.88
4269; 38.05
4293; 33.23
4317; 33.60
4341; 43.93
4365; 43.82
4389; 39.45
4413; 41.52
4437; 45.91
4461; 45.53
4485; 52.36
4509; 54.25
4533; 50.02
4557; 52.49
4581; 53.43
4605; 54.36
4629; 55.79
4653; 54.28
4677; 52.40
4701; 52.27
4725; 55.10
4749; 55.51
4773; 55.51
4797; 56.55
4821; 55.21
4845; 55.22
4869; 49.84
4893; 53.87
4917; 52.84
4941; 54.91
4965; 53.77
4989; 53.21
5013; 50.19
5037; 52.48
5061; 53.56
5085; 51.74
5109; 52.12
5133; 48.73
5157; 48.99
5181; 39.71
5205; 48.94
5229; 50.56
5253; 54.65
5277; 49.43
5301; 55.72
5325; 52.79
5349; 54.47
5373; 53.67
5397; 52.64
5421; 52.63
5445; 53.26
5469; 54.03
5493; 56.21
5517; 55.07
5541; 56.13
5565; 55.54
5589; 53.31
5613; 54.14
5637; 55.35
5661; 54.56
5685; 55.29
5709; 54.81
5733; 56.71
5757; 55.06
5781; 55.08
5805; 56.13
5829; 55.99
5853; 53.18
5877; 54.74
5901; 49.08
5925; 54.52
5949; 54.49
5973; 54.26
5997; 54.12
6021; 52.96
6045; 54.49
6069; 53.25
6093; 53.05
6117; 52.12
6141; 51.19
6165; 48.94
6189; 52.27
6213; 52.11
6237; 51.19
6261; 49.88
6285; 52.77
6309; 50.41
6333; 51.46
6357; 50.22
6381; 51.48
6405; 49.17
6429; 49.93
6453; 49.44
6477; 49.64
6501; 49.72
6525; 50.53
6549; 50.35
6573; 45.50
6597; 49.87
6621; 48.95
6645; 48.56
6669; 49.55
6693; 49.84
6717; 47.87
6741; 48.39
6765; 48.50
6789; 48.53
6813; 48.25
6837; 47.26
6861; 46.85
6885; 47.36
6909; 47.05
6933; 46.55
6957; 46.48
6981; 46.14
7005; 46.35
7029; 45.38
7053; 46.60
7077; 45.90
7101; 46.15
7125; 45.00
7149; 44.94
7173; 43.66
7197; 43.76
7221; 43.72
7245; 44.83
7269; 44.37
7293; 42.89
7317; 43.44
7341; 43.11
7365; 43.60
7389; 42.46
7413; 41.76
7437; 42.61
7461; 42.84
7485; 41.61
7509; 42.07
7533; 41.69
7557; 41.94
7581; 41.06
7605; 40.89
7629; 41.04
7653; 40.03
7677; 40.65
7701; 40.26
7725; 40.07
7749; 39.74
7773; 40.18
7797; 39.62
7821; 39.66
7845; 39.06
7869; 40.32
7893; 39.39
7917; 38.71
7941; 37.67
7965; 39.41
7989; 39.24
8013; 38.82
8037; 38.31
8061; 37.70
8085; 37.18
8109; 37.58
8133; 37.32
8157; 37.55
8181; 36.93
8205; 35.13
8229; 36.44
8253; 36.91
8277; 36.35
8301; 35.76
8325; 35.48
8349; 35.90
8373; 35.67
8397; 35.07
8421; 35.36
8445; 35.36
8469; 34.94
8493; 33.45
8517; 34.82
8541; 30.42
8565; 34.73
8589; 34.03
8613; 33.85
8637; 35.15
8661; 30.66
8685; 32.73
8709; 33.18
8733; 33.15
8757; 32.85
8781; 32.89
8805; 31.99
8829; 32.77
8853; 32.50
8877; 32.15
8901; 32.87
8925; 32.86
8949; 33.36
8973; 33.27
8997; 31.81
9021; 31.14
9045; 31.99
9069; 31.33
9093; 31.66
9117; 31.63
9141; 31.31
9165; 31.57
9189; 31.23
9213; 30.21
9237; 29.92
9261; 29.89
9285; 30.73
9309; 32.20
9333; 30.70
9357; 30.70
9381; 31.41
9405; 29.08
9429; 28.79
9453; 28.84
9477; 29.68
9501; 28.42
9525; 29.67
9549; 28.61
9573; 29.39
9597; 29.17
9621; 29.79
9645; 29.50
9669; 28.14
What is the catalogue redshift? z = 0.00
